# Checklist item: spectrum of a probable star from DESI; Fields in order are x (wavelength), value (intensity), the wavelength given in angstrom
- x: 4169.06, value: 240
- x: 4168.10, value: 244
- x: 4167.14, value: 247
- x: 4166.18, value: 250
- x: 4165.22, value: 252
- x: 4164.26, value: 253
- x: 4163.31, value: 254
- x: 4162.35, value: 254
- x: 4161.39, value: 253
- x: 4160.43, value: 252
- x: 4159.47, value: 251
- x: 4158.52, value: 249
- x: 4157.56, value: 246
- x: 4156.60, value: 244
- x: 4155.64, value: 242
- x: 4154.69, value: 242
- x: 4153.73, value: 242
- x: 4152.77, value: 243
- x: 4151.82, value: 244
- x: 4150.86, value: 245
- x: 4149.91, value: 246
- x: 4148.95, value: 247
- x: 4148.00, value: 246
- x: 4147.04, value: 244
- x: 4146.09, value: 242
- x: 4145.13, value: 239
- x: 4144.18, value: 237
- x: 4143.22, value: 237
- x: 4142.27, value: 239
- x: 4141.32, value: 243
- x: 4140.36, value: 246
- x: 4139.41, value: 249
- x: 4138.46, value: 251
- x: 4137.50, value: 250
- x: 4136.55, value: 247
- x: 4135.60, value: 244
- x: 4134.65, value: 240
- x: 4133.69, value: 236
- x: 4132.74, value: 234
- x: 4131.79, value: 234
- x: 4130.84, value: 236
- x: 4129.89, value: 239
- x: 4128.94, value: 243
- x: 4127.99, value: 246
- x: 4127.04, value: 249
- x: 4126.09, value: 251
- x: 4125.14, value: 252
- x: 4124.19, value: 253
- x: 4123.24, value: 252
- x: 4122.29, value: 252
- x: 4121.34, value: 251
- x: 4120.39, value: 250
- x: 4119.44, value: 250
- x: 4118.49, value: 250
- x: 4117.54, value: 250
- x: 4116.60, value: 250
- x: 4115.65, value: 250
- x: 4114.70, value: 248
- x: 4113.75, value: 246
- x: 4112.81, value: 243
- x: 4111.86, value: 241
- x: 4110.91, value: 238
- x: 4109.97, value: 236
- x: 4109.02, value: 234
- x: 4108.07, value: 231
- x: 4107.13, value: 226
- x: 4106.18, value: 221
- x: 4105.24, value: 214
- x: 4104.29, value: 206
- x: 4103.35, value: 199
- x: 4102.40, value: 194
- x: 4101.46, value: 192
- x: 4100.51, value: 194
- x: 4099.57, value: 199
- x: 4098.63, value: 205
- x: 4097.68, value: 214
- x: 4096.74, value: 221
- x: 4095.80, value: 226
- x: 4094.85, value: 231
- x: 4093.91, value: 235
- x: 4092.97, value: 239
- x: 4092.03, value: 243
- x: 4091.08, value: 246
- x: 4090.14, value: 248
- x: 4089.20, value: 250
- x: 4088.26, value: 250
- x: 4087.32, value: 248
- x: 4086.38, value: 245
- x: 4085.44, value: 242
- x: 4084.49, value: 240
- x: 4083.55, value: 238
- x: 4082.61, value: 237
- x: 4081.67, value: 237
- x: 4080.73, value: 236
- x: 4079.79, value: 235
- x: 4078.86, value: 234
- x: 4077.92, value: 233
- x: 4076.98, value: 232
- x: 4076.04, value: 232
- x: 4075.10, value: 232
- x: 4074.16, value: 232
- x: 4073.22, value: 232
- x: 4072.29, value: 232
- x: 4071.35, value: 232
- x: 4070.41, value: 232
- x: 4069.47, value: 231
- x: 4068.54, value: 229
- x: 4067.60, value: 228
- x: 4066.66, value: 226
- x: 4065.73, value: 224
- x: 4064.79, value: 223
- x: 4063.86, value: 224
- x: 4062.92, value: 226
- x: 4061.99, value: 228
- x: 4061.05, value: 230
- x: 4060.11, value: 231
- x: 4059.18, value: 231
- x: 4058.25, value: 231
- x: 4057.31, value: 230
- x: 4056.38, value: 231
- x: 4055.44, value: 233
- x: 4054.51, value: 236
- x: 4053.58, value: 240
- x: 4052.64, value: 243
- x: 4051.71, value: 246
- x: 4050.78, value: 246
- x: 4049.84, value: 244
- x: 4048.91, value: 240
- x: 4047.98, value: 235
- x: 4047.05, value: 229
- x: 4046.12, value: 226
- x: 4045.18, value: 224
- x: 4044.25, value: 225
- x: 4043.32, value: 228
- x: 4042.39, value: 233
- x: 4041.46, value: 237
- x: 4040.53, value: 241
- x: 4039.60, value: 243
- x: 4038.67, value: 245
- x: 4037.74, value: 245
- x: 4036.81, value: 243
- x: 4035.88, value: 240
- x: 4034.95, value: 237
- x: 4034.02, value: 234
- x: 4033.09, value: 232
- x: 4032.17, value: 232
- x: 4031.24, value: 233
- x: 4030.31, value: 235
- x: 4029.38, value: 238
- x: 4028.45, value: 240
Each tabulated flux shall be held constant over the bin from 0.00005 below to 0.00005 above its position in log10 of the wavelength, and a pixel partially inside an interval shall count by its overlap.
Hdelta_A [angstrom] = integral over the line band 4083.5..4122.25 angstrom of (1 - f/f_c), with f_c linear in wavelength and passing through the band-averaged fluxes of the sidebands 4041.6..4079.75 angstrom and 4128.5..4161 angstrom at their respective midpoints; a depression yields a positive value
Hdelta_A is 0.8 angstrom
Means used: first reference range 232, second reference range 243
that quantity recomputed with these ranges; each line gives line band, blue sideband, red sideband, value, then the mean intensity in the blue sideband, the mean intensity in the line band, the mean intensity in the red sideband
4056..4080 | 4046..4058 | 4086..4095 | 1.0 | 237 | 230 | 244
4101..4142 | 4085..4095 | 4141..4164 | 1.0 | 244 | 239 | 245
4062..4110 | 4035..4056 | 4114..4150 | 2.5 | 237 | 228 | 245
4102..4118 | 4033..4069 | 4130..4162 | 0.6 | 234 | 231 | 244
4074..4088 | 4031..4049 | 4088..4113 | -0.6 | 235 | 237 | 225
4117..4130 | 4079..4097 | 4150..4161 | -0.4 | 239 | 249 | 246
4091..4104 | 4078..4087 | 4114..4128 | 1.4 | 238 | 216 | 250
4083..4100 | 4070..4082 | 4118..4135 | 0.2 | 233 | 234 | 245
